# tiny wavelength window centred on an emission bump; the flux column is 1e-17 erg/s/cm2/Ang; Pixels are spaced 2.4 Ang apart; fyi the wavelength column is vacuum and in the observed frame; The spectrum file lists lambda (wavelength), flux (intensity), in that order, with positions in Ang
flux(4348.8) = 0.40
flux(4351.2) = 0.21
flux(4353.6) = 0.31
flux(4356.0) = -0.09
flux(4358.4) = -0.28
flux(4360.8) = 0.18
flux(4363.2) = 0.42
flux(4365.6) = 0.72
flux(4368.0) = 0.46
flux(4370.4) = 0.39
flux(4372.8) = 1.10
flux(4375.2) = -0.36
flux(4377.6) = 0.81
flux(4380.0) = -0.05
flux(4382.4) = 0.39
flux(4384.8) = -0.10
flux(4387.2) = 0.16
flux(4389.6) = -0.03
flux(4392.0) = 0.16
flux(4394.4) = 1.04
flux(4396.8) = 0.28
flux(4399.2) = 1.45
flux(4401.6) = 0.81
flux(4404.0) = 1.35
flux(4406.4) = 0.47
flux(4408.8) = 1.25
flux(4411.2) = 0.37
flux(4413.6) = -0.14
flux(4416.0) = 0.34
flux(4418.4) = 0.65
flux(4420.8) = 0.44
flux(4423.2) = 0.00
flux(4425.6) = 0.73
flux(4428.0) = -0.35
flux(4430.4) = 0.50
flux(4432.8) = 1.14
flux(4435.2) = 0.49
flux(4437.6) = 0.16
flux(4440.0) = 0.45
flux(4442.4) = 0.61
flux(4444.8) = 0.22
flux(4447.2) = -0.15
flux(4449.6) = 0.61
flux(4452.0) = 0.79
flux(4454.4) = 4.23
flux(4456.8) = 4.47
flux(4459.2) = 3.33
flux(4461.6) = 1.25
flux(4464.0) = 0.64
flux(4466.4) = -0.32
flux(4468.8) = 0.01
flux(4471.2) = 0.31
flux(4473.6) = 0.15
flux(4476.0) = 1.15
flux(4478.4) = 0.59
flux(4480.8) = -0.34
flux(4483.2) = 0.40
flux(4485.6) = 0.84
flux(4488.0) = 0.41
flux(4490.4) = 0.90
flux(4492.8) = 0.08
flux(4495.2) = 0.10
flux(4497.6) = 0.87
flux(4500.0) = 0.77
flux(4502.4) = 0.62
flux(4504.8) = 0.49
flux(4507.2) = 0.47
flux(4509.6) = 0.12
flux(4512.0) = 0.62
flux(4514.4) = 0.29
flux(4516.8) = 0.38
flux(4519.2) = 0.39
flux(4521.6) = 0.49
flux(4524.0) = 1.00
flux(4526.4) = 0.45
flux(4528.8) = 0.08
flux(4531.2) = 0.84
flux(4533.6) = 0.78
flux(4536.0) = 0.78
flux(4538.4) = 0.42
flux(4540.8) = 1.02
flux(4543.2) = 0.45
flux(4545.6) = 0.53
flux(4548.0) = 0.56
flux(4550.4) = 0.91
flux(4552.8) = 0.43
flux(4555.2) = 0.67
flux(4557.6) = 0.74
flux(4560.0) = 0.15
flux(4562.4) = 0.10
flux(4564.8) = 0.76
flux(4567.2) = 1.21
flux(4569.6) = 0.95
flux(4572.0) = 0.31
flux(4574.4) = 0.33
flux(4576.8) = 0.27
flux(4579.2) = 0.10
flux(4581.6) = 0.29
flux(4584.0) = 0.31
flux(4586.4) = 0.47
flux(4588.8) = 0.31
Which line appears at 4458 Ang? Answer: [O II]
